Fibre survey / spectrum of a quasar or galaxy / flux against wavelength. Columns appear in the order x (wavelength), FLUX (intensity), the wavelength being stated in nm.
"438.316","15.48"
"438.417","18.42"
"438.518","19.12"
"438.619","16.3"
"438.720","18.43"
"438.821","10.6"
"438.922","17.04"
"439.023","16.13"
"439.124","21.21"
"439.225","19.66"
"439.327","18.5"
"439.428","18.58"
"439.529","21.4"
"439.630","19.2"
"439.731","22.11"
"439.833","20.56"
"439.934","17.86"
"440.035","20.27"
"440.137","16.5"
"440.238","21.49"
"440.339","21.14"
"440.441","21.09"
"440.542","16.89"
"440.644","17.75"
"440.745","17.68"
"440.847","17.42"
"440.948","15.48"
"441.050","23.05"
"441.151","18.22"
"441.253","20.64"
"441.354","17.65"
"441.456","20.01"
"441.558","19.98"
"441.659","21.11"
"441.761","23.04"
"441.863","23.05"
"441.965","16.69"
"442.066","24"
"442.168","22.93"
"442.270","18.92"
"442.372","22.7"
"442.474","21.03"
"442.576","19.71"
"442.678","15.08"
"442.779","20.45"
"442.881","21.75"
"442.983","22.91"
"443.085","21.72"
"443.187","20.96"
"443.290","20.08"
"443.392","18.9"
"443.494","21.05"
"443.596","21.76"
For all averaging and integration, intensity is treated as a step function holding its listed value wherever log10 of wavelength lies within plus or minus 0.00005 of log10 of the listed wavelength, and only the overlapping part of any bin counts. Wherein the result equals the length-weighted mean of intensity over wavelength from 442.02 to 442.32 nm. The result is 21.9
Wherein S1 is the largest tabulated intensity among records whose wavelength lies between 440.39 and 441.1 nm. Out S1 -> 23.05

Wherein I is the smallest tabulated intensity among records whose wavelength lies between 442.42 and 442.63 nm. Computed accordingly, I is 19.71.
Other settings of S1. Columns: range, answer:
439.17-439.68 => 21.4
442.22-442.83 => 22.7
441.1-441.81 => 23.04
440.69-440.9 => 17.68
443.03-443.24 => 21.72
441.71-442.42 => 24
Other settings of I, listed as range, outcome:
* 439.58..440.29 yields 16.5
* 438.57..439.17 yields 10.6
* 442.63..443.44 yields 15.08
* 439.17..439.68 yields 18.5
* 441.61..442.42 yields 16.69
